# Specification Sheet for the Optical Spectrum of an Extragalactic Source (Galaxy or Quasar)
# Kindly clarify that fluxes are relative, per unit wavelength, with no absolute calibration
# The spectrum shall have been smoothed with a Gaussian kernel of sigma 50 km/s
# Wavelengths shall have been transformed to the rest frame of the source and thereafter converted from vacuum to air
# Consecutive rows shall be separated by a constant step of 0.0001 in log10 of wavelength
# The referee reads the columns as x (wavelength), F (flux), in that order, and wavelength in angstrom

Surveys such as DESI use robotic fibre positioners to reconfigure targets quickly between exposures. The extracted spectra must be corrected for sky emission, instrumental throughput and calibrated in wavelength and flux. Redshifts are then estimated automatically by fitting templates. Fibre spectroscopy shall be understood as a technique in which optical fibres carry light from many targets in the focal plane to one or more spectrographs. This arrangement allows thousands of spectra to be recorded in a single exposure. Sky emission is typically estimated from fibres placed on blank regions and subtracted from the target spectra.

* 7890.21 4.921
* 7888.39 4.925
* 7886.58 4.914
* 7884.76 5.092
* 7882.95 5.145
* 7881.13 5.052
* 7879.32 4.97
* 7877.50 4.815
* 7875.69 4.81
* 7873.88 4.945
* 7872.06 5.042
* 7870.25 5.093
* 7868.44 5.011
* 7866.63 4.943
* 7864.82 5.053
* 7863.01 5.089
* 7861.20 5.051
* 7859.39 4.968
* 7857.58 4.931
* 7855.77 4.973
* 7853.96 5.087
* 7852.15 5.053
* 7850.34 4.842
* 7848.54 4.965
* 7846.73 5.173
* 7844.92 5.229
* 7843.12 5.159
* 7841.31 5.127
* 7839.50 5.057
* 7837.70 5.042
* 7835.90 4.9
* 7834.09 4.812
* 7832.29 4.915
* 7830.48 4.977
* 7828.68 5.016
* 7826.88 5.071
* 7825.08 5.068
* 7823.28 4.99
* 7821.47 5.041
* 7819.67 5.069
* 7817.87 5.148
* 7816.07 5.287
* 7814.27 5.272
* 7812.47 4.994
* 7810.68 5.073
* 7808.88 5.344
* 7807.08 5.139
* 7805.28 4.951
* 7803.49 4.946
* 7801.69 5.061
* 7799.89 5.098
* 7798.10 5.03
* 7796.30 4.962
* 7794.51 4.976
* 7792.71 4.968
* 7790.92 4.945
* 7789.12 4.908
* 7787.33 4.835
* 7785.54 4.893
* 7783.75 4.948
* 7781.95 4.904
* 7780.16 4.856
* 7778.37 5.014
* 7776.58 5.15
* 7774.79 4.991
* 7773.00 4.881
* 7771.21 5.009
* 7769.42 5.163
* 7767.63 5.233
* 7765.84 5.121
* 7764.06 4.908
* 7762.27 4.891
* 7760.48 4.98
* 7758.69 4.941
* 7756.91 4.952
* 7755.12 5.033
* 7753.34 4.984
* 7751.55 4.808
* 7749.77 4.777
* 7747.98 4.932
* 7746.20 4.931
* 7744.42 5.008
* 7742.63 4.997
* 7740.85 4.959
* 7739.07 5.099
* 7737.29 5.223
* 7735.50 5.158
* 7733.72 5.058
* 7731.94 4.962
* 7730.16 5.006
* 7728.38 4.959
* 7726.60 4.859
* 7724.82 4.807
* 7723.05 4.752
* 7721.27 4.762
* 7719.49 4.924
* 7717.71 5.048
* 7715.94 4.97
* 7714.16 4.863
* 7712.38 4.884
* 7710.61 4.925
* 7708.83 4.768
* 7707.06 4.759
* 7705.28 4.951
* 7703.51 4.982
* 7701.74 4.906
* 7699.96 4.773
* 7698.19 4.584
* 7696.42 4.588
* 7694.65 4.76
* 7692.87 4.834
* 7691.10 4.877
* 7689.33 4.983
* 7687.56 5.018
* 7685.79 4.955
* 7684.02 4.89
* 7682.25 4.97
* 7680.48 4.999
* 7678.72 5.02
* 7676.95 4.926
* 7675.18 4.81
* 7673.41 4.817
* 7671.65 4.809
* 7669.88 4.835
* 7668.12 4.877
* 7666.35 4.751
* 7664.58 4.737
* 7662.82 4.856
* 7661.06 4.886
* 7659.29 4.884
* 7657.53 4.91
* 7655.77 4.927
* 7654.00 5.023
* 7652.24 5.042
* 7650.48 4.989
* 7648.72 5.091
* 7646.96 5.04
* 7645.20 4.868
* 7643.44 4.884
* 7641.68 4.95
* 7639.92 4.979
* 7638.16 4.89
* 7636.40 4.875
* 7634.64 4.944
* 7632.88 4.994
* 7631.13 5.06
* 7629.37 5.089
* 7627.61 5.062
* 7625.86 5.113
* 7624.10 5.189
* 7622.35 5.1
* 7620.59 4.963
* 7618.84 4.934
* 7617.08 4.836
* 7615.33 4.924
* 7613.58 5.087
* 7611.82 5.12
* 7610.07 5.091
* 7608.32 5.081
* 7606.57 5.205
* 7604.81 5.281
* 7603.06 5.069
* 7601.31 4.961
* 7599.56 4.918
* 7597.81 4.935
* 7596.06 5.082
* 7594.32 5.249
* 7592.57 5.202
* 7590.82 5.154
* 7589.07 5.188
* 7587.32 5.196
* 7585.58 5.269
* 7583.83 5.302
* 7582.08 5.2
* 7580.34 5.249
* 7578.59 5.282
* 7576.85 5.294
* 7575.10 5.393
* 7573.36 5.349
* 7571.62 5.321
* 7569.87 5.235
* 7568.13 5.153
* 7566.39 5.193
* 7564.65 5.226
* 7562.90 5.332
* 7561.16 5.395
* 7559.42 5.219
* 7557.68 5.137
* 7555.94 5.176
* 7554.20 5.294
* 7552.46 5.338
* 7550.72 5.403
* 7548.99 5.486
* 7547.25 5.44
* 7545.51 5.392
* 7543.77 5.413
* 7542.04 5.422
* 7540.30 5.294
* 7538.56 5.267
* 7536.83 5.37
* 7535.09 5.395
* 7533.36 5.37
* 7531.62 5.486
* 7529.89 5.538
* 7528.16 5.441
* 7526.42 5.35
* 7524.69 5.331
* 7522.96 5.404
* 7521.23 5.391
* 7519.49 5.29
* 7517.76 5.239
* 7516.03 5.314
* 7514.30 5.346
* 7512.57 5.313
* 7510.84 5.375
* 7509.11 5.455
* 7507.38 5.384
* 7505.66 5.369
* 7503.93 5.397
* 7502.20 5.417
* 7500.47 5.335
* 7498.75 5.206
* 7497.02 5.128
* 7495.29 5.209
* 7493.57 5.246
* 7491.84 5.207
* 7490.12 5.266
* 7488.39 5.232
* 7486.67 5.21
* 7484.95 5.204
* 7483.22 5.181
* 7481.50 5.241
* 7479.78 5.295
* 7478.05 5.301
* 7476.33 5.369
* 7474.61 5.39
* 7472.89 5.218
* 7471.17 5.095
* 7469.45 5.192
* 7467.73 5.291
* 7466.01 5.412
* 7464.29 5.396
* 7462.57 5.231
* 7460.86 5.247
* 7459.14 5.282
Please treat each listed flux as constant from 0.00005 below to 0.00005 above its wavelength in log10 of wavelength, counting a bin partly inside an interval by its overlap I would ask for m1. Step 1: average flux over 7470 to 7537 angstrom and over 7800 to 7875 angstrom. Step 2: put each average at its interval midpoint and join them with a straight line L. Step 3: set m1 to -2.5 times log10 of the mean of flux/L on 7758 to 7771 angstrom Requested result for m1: 0.02 mag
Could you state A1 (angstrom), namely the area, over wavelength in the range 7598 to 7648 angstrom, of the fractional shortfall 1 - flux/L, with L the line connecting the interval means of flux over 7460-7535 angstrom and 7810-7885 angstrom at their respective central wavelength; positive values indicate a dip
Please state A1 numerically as 1.9 angstrom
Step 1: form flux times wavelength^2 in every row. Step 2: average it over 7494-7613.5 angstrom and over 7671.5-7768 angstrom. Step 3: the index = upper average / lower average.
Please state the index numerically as 1.0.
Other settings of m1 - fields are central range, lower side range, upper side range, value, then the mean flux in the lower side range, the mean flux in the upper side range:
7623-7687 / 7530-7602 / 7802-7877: 0.05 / 5.27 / 5.04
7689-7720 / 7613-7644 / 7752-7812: 0.03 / 4.99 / 5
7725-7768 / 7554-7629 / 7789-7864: 0.02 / 5.16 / 5.04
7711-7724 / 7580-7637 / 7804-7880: 0.04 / 5.09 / 5.04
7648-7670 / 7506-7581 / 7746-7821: 0.06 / 5.34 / 5.01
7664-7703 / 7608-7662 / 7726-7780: 0.03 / 4.99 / 5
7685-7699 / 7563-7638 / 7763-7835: 0.06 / 5.13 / 5.02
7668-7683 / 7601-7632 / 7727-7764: 0.03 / 5.07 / 4.98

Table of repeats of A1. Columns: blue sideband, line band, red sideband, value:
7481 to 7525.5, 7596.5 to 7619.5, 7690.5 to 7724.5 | 0.11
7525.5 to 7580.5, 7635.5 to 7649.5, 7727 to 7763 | 0.60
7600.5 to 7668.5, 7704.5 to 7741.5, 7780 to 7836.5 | 0.47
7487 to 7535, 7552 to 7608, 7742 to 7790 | 0.27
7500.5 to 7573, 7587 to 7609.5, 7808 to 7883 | 0.72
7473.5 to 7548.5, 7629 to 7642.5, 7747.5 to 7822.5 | 0.56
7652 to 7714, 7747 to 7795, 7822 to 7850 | -0.01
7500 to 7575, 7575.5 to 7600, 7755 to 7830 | 0.43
